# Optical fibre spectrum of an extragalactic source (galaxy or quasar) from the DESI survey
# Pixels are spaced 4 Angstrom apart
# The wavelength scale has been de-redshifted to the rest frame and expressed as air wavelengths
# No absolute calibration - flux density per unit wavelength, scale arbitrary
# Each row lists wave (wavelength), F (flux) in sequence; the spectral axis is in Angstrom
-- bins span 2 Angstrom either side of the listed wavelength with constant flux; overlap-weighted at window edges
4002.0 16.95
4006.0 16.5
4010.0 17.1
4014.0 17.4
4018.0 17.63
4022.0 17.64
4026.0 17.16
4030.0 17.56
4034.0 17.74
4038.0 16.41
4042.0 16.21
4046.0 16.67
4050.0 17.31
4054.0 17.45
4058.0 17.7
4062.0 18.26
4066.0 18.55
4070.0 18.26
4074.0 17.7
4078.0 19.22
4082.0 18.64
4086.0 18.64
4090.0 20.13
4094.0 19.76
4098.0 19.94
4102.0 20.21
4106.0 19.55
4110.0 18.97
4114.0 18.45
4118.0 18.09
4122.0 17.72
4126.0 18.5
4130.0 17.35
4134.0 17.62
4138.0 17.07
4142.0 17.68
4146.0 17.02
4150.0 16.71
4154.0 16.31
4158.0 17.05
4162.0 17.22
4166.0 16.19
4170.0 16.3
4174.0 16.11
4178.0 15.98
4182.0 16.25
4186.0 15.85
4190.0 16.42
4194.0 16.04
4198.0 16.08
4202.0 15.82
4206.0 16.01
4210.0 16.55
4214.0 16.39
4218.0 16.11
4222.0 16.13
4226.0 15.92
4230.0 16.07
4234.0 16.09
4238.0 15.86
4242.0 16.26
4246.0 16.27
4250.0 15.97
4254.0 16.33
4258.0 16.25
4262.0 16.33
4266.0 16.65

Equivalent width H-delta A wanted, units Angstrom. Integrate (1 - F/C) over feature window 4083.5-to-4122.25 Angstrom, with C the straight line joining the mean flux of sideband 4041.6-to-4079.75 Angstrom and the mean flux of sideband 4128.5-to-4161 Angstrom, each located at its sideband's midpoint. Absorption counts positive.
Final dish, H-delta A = -3.9 Angstrom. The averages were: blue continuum 17.8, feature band 19.2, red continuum 17.1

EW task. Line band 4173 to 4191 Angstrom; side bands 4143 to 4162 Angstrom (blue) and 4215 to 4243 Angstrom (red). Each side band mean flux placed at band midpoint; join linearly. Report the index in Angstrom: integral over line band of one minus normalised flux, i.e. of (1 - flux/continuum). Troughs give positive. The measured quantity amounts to 0.49 Angstrom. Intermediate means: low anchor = 16.9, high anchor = 16.1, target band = 16.1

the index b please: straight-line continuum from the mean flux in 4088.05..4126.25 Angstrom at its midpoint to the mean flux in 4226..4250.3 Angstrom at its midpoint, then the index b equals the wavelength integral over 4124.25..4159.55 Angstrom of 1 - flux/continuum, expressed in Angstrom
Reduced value 2.1 Angstrom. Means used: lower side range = 19.2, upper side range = 16.1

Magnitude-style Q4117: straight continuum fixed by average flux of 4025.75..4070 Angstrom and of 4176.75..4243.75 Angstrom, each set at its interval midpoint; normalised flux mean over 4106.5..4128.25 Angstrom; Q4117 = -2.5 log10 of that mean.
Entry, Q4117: -0.096 mag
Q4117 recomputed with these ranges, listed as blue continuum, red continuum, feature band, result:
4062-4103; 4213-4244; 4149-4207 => 0.05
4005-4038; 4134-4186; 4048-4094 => -0.08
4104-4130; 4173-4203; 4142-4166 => 0.02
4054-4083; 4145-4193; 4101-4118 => -0.09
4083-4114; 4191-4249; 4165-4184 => 0.08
